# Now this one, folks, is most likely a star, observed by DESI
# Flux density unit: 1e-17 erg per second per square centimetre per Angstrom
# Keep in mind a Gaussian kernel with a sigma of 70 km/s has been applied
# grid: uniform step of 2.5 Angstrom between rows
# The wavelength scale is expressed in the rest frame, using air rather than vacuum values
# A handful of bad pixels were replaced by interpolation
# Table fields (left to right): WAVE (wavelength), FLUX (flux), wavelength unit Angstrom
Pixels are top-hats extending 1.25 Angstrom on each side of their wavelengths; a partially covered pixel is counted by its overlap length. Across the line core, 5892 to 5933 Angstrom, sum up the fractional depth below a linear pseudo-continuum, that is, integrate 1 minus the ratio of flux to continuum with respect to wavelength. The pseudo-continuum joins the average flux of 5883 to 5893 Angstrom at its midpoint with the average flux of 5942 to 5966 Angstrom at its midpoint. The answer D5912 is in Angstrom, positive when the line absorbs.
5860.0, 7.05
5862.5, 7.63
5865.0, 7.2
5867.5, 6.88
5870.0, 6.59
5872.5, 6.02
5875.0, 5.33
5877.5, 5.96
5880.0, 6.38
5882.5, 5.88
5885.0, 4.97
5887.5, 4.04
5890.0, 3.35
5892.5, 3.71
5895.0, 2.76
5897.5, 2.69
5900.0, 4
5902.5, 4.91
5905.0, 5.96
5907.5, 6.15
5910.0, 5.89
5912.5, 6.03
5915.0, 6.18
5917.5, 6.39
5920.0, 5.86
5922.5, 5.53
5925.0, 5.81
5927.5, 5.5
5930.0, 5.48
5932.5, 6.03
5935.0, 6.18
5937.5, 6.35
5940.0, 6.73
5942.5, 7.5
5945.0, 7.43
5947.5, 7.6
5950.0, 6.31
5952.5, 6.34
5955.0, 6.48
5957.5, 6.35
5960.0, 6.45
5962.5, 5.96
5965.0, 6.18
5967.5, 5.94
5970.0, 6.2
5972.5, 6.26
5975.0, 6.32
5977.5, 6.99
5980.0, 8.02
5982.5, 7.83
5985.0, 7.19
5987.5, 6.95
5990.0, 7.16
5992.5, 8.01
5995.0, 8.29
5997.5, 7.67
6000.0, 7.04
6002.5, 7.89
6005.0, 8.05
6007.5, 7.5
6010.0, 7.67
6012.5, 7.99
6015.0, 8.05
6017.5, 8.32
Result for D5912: -0.93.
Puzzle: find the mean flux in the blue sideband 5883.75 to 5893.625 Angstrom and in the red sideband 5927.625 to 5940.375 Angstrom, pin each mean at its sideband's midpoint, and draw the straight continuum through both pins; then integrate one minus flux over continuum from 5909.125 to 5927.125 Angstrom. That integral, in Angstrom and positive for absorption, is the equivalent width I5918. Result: -2.0 Angstrom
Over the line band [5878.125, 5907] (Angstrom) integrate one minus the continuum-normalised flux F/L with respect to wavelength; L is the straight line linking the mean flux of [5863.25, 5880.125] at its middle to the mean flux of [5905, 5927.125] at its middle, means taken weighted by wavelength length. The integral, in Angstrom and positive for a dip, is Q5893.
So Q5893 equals 7.9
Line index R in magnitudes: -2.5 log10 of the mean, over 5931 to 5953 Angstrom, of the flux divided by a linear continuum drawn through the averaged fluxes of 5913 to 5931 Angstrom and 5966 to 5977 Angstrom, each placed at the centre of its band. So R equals -0.12 mag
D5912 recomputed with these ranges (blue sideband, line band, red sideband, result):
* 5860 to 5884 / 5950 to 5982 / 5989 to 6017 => 3.98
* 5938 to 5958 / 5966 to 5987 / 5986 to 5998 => 1.44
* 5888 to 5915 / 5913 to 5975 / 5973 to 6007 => -3.70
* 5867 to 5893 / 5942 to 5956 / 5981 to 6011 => -0.47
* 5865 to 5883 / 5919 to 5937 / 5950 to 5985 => 1.79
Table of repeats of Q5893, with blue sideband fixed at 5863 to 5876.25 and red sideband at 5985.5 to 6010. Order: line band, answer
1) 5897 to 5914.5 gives 4.0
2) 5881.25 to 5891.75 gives 3.3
